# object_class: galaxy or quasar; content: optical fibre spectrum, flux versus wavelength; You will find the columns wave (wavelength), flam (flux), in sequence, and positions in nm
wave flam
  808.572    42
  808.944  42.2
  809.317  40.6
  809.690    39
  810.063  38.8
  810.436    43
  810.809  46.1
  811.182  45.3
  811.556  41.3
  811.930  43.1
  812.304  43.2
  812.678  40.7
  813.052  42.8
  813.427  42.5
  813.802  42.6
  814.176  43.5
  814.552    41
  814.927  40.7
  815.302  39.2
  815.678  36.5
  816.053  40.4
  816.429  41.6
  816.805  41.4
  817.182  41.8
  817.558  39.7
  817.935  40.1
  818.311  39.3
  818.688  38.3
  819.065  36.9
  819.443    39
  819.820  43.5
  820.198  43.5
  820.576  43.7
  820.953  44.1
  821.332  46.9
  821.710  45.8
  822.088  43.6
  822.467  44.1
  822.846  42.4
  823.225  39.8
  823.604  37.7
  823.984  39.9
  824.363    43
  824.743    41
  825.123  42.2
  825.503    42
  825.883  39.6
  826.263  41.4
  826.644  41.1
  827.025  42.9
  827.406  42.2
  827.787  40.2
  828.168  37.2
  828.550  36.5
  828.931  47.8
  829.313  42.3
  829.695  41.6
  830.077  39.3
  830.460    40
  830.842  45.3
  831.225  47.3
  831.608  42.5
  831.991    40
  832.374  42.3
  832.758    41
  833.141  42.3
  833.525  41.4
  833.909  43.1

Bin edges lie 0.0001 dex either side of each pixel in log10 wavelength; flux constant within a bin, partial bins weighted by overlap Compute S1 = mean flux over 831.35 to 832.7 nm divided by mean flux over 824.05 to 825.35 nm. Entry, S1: 1.00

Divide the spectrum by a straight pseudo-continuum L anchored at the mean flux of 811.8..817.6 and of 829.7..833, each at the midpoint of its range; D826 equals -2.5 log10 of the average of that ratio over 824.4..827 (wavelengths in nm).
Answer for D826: 0.01 mag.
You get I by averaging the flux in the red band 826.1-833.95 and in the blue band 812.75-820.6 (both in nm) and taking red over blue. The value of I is 1.02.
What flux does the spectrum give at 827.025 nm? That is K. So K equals 42.9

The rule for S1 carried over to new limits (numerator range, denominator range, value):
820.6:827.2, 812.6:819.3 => 1.04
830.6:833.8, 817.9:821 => 1.05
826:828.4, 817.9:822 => 0.97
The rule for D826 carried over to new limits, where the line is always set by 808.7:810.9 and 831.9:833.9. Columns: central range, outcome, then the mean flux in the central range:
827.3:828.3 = 0.05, 39.8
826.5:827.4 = -0.01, 42.1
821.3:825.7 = -0.02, 42.2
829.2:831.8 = -0.03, 42.6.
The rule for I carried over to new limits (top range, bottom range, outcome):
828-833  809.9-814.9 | 0.98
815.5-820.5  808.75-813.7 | 0.95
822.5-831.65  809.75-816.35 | 0.99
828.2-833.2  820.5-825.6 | 0.99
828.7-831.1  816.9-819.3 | 1.08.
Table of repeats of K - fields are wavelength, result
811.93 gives 43.1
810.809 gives 46.1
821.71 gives 45.8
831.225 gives 47.3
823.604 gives 37.7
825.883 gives 39.6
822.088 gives 43.6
